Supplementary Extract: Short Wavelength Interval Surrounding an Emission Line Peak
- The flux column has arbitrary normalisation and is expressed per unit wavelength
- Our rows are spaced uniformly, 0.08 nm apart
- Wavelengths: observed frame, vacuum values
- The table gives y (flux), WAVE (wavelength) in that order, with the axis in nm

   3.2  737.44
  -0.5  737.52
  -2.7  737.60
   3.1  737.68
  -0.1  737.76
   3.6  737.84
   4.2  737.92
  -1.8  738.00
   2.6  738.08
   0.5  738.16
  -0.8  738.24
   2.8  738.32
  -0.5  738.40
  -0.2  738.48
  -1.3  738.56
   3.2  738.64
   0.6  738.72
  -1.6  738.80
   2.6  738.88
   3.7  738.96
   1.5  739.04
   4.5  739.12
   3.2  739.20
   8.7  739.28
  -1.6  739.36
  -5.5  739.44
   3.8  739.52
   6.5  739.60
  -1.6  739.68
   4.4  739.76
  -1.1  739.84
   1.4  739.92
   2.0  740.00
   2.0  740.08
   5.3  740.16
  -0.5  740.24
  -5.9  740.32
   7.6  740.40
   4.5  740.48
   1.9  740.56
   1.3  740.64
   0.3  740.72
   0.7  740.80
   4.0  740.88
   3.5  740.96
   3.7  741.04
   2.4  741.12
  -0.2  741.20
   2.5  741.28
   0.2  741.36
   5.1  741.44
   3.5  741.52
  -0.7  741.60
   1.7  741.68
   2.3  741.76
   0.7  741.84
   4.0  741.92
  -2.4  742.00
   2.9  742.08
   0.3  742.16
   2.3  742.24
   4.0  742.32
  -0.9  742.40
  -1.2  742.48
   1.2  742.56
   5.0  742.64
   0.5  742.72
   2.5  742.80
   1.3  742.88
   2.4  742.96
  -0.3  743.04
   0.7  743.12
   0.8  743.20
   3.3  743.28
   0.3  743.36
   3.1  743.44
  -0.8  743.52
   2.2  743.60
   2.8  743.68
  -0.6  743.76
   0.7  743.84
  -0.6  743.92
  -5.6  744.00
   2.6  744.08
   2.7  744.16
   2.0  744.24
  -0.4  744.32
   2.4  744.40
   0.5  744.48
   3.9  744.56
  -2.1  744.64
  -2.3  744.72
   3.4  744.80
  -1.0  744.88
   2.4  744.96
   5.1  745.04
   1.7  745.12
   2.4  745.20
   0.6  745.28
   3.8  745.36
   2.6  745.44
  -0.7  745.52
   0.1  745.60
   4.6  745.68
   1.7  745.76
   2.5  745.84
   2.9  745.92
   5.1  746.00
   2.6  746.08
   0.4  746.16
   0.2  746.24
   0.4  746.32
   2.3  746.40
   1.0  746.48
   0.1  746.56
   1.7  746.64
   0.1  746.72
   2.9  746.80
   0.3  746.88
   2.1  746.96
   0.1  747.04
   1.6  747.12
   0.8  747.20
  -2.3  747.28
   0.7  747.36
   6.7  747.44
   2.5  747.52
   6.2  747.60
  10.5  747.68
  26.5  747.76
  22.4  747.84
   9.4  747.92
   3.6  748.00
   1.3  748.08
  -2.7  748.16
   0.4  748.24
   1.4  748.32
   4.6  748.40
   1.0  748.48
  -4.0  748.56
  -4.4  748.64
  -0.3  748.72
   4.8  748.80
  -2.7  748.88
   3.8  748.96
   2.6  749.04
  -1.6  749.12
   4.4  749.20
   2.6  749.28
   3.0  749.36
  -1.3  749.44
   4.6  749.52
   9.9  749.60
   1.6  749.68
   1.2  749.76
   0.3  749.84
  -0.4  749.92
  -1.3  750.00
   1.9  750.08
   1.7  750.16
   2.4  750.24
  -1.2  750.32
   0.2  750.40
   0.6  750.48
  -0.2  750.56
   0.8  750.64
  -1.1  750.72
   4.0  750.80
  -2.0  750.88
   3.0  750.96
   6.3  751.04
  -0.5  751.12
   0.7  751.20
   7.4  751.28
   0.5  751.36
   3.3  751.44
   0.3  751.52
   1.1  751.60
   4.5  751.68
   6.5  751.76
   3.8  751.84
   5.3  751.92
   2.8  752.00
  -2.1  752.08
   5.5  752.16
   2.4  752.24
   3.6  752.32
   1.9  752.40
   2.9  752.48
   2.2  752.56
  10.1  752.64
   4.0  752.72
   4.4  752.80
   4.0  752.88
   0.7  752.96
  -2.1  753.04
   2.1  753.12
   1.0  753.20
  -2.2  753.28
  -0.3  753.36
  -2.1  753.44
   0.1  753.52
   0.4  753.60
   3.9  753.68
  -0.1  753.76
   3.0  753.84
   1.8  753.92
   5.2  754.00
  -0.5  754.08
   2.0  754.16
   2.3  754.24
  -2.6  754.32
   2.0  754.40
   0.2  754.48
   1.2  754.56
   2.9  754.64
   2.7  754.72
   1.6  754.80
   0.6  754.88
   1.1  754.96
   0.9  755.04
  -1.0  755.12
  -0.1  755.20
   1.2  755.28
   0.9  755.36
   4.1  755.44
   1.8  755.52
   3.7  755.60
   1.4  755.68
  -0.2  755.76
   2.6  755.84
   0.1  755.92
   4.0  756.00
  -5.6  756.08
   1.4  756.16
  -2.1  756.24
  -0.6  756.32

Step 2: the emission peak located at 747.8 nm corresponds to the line H-alpha 6563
